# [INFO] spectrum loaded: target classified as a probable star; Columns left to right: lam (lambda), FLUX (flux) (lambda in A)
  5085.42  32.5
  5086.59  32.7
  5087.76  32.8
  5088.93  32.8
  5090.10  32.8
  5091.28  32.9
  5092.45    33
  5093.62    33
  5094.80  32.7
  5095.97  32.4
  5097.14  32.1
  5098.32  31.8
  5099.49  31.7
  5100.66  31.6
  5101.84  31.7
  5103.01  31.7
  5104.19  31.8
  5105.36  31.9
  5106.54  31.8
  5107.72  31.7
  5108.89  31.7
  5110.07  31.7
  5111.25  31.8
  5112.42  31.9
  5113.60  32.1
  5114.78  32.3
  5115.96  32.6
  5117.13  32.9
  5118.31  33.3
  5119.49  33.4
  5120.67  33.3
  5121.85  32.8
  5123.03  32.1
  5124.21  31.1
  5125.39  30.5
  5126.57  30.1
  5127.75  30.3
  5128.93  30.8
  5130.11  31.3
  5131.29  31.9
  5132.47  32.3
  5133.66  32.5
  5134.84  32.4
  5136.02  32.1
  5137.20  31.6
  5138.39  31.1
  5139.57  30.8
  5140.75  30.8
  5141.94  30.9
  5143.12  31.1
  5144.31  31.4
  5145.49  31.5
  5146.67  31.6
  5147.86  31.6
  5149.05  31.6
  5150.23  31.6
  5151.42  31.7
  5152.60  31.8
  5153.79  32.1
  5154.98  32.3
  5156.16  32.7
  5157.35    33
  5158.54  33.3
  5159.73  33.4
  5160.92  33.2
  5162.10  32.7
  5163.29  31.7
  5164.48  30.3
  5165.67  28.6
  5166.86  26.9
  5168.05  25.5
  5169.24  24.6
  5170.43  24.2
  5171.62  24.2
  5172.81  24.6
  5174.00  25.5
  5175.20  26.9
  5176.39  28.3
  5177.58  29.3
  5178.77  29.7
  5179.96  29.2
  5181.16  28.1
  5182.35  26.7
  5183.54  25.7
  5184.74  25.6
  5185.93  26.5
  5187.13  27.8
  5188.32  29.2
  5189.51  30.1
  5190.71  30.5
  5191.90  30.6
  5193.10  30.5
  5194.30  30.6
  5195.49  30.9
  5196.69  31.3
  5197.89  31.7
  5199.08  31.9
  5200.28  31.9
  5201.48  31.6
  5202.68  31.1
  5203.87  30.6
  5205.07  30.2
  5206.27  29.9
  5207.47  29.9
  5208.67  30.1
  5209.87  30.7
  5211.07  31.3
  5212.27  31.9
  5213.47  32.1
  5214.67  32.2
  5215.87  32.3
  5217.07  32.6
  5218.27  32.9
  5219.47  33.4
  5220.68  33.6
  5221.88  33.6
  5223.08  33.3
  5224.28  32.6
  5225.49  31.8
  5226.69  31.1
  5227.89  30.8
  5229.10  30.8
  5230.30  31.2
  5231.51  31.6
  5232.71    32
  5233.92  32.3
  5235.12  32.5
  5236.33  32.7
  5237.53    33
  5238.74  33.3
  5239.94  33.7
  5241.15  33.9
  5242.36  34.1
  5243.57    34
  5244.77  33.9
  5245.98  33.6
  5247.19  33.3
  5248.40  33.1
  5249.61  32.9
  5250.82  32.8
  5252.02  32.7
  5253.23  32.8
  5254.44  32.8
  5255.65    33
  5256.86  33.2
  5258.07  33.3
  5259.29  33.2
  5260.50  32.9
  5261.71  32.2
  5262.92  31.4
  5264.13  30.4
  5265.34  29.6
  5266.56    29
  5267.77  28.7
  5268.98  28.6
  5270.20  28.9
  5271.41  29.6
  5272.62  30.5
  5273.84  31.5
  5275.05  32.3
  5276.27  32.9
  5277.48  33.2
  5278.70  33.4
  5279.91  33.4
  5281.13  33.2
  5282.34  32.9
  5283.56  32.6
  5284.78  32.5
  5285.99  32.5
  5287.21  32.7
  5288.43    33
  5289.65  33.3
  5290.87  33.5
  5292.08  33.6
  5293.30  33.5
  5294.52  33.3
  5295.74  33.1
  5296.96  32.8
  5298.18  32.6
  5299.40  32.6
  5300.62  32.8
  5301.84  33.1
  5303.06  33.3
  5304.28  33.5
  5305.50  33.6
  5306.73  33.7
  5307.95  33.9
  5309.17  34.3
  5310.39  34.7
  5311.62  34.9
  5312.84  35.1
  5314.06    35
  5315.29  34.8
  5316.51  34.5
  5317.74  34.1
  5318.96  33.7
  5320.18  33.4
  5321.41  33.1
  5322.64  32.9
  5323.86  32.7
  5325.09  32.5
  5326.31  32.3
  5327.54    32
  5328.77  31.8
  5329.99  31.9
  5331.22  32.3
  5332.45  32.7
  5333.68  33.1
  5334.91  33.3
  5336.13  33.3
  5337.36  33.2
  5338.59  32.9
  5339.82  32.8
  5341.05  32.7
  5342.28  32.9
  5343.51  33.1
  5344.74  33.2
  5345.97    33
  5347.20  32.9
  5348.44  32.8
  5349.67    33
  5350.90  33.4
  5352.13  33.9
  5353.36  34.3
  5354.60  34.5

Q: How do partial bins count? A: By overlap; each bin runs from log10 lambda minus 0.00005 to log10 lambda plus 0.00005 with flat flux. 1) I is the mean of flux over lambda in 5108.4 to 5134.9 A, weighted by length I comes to 31.9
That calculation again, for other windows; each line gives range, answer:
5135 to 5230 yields 30.4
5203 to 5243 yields 32.1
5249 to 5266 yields 32.4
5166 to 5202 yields 28.3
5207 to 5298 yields 32.3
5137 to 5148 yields 31.2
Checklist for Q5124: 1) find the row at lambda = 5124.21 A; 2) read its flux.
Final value 31.1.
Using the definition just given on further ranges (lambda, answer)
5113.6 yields 32.1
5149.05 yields 31.6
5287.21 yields 32.7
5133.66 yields 32.5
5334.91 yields 33.3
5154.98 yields 32.3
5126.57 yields 30.1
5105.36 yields 31.9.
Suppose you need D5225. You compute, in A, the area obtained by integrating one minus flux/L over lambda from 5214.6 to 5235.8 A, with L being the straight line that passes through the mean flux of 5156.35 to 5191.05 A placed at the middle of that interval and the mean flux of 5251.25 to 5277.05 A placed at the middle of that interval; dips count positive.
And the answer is -1.5 A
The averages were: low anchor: 28.5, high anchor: 31.4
